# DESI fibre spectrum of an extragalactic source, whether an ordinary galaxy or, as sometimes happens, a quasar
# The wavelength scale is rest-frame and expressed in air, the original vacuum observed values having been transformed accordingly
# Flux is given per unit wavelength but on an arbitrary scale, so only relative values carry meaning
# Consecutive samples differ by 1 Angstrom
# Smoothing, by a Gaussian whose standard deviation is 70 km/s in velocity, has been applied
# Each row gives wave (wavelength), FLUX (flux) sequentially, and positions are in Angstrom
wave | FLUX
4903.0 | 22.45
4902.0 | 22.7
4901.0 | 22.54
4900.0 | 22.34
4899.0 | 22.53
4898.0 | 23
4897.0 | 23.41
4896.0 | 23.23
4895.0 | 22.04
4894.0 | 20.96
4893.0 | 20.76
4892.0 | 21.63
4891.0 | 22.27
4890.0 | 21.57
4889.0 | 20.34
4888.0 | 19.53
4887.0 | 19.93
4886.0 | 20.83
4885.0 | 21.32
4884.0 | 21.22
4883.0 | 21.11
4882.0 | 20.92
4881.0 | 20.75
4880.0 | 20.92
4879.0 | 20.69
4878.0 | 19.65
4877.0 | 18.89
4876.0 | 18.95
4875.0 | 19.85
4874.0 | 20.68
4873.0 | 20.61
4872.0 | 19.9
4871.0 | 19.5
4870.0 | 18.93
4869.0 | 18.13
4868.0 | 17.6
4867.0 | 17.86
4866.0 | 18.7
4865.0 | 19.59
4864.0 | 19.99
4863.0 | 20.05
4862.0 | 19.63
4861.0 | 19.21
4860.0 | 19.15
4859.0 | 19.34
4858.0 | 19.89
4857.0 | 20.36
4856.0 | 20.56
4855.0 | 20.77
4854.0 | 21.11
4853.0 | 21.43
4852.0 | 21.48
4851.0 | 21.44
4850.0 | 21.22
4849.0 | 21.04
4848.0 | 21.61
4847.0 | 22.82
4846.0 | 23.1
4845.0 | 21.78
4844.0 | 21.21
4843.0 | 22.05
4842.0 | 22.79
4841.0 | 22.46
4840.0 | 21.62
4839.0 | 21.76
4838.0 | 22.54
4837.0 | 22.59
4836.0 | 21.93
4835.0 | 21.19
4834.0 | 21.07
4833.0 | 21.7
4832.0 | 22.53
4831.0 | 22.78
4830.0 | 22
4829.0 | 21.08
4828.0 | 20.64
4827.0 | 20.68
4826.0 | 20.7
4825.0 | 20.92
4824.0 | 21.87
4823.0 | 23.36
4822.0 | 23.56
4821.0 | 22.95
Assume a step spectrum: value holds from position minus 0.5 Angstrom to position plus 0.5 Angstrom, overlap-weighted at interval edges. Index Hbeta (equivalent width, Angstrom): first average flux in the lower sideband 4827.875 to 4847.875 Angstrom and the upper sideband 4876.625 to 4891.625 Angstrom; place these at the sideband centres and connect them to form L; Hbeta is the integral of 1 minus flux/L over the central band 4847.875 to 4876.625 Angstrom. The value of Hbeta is 1.9 Angstrom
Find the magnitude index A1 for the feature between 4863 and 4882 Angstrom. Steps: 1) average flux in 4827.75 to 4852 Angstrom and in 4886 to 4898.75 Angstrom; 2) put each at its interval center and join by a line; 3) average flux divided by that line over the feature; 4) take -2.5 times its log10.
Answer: 0.11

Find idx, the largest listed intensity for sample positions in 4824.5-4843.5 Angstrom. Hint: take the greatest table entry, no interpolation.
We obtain 22.79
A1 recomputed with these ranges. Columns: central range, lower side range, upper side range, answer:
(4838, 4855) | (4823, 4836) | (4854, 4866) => -0.061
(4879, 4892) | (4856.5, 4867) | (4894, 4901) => 0.034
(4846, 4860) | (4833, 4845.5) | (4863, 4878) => -0.013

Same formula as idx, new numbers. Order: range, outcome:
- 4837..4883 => 23.1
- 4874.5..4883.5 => 21.11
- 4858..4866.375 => 20.05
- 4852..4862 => 21.48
